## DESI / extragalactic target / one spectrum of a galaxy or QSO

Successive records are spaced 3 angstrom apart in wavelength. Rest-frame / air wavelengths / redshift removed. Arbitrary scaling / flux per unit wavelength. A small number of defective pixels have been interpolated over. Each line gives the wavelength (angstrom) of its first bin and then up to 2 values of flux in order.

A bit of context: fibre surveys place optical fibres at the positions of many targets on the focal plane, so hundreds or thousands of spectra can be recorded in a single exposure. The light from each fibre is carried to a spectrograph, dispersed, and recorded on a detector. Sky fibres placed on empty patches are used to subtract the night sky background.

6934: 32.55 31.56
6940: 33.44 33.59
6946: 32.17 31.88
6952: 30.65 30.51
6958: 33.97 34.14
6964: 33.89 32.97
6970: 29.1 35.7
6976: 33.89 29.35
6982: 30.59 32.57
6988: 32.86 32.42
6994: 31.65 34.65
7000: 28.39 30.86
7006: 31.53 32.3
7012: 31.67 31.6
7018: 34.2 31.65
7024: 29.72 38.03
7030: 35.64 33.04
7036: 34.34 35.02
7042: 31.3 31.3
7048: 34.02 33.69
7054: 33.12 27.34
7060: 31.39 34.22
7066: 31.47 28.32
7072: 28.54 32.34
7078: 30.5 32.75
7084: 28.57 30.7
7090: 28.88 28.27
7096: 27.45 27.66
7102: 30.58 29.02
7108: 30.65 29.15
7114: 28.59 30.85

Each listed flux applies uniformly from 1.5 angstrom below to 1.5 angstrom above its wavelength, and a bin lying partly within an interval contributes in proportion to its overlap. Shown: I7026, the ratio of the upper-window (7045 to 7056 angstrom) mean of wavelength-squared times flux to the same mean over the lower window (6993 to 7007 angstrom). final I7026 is 1.07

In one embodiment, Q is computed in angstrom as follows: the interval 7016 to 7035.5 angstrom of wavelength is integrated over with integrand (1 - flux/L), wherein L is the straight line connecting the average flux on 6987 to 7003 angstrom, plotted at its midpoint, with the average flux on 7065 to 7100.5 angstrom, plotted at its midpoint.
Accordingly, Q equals -1.7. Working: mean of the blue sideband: 31.9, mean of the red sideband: 29.6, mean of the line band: 33.7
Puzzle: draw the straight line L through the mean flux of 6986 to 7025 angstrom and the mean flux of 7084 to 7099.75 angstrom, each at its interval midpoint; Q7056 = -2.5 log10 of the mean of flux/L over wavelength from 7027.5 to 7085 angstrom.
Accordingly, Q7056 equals -0.07 mag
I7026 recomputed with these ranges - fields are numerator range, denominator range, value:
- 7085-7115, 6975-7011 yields 0.95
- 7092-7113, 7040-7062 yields 0.92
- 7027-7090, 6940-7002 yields 1.02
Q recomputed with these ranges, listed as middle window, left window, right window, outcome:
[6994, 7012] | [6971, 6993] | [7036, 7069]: 0.43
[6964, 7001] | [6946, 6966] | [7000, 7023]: -0.03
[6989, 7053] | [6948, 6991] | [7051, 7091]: -2.45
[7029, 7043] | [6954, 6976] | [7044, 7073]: -0.93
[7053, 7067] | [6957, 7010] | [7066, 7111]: -0.51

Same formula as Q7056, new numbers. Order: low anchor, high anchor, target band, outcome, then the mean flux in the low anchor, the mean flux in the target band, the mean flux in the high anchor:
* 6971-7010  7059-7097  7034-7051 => -0.076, 32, 33.2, 30.3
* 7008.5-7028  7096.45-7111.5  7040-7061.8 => -0.017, 32.6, 31.8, 29.3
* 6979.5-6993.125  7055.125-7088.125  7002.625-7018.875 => -0.017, 31.9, 32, 30.6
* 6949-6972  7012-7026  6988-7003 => 0.010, 32.2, 31.8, 32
